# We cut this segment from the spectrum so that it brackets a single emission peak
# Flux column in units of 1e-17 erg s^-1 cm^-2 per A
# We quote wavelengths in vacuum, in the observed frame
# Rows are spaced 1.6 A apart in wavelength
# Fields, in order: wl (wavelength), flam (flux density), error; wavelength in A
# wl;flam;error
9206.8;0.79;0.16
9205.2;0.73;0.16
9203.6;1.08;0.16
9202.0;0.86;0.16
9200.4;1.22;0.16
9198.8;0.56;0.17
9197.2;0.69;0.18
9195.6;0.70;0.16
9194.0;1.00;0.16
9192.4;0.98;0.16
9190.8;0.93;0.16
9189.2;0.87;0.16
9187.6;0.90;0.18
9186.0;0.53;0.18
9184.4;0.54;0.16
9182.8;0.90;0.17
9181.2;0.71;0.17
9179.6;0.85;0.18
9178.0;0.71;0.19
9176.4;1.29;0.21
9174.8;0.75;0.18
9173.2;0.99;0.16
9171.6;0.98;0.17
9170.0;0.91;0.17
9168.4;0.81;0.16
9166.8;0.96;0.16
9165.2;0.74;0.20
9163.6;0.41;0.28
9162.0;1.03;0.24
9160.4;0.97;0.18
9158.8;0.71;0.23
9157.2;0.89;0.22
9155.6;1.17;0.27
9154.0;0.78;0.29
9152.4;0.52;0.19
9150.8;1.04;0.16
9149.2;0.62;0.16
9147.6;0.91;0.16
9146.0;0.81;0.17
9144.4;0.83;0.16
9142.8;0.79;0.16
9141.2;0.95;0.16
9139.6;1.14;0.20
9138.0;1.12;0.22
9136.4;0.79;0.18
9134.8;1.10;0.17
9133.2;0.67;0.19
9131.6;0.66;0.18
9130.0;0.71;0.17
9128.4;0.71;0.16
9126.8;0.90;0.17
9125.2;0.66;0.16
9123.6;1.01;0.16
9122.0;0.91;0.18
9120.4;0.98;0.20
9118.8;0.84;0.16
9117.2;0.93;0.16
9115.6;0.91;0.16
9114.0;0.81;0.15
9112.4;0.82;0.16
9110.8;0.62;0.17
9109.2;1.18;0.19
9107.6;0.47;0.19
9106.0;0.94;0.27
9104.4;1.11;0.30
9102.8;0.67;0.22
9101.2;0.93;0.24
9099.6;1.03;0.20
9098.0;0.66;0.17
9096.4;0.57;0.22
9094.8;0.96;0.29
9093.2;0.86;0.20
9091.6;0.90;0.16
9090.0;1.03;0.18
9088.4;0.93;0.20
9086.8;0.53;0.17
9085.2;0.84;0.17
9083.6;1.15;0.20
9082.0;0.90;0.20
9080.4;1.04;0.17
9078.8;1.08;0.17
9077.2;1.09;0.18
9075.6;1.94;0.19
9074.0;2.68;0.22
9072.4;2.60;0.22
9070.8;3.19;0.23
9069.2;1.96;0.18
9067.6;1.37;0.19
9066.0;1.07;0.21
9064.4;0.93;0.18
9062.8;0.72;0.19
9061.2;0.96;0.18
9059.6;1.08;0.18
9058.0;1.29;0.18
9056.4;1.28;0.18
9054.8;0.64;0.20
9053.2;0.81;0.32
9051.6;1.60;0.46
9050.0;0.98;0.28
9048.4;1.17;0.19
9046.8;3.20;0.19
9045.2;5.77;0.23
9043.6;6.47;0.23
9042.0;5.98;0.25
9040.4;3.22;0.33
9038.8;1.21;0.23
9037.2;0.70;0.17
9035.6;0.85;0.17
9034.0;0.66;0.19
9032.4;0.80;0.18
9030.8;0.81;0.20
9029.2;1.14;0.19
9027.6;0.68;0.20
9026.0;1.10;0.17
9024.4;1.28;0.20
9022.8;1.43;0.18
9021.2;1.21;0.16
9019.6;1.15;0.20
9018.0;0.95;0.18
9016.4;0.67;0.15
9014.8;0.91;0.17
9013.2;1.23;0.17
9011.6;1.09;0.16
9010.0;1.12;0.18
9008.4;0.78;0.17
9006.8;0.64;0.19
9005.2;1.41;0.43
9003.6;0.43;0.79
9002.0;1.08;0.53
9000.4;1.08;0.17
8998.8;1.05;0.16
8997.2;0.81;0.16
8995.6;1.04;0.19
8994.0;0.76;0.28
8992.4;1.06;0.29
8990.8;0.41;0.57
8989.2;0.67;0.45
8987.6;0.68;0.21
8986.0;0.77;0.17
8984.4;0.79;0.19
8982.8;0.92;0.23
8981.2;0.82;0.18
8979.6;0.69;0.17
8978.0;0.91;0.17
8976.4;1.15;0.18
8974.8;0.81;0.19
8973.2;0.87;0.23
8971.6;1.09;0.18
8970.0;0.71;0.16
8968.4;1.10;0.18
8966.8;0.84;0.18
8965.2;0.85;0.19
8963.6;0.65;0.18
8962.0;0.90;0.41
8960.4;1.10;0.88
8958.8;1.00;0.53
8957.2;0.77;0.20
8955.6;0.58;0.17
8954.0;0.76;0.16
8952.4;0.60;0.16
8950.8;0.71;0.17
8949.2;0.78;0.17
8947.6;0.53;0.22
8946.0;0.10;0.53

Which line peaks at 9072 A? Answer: [N II]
